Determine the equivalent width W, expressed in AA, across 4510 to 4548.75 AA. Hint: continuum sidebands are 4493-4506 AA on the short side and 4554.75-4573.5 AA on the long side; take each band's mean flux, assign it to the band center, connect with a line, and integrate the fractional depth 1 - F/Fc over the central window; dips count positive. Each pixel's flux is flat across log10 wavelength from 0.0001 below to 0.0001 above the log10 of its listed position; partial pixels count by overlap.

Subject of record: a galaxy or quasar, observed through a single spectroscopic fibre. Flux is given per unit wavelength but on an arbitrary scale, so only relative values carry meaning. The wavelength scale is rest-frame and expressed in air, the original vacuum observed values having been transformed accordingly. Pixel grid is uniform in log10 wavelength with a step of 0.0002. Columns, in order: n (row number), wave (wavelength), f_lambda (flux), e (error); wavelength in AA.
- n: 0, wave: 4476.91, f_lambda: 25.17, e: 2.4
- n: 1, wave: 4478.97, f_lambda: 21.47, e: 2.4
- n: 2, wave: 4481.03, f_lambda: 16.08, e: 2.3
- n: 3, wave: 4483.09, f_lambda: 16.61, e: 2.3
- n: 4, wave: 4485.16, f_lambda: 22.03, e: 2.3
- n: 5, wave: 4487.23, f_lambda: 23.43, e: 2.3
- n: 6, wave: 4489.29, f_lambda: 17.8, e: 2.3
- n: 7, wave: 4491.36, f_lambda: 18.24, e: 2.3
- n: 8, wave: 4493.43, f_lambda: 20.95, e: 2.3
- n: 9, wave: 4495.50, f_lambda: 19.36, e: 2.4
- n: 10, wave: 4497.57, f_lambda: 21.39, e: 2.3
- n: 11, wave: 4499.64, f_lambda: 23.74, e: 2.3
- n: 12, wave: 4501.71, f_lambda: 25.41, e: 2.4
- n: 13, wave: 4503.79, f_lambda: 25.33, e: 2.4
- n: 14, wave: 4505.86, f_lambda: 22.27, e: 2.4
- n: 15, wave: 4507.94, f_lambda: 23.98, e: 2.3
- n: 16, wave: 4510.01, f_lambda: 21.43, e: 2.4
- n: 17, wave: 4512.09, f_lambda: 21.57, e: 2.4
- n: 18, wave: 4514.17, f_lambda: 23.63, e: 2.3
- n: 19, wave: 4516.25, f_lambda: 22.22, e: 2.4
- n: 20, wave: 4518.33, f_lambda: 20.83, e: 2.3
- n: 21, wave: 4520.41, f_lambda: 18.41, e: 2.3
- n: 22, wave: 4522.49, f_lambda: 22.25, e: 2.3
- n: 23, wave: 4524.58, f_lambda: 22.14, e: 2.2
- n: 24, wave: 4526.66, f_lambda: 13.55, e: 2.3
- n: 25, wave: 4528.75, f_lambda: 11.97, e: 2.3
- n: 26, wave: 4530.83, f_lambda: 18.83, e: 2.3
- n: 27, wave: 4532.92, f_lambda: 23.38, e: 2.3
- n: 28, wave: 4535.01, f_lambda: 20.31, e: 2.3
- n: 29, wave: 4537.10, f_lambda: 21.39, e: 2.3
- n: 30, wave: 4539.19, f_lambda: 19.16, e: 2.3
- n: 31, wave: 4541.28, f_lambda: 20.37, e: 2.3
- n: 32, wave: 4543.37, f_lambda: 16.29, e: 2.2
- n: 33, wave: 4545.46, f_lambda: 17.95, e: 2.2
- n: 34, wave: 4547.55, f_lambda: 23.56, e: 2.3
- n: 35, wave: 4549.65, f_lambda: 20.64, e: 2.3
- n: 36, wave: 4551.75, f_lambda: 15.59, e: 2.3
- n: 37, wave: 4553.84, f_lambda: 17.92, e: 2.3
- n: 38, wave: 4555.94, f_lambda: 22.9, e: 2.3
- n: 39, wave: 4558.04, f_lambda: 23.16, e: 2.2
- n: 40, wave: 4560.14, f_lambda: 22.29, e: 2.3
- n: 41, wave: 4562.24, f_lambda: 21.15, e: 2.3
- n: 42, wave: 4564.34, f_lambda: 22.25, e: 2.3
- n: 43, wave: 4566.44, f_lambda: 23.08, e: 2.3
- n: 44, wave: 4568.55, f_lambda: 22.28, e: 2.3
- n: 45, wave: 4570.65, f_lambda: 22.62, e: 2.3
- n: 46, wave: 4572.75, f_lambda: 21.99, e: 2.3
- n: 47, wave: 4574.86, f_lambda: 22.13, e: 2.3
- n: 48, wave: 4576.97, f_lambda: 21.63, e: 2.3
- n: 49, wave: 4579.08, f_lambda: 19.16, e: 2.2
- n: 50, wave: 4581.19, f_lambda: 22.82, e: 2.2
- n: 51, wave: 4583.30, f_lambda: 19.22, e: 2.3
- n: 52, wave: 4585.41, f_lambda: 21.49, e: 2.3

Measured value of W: 4.6 AA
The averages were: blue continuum 22.7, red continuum 22.4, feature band 19.9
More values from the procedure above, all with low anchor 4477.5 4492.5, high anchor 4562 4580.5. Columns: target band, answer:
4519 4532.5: 1.60 AA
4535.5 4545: 0.79 AA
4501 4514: -2.02 AA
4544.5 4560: 0.71 AA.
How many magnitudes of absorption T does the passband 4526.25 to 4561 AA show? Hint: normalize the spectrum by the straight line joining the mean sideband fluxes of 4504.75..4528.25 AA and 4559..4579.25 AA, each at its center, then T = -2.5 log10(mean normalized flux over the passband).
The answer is 0.11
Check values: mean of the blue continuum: 20.9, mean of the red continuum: 22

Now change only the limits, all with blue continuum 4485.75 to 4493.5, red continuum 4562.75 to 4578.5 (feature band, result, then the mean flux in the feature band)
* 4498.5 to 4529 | -0.04 mag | 21.5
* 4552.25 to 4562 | 0.03 mag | 21.2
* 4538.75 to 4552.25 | 0.12 mag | 19.2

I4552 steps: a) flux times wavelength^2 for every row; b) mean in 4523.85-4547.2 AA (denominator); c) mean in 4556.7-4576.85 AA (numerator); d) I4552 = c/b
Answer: 1.2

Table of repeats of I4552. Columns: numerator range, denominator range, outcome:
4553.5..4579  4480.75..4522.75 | 1.06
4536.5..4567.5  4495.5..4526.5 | 0.94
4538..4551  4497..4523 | 0.88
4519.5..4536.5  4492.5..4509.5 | 0.84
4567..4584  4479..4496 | 1.15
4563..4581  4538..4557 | 1.14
